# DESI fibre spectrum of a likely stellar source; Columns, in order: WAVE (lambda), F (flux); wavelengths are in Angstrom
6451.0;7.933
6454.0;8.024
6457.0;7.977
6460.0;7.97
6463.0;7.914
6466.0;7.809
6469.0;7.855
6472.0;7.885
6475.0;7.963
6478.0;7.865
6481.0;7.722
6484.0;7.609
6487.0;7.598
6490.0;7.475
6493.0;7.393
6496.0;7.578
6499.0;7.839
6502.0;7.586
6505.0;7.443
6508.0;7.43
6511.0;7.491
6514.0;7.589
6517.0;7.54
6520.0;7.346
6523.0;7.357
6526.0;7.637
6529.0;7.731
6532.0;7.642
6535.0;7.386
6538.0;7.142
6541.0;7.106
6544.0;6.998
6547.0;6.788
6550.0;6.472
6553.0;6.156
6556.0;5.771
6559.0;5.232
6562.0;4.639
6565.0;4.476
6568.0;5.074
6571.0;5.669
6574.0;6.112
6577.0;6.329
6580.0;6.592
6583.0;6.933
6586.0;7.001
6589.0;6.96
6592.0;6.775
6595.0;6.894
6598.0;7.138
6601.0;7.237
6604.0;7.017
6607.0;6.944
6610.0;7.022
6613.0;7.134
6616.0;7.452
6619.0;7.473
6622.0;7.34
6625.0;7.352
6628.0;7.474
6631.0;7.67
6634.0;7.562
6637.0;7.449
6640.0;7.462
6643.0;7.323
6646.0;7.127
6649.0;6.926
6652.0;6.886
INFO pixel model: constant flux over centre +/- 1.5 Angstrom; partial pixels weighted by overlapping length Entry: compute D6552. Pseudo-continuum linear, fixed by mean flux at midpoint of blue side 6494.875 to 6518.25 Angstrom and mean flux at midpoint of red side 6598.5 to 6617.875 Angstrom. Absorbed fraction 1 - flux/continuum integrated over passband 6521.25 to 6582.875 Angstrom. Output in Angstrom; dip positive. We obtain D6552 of 7.9 Angstrom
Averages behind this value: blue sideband 7.56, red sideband 7.14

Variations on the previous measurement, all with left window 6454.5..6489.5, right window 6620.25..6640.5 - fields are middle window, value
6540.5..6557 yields 2.4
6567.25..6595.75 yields 4.2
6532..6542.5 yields 0.6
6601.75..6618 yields 0.8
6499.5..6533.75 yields 0.9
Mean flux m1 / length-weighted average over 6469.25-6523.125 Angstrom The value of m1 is 7.61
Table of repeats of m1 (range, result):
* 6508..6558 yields 7.12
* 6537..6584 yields 6.07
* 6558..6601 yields 6.18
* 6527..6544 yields 7.37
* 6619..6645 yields 7.45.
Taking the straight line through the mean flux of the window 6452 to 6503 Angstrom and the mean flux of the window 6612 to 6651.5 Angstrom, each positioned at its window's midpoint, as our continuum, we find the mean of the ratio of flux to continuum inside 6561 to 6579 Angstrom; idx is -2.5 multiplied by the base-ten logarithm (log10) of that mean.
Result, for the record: 0.352 mag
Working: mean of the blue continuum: 7.77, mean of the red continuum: 7.36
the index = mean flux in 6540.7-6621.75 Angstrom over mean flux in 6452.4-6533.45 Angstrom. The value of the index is 0.8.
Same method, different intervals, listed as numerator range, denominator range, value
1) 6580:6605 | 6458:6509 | 0.90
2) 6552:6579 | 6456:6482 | 0.70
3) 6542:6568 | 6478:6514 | 0.77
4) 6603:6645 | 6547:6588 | 1.24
